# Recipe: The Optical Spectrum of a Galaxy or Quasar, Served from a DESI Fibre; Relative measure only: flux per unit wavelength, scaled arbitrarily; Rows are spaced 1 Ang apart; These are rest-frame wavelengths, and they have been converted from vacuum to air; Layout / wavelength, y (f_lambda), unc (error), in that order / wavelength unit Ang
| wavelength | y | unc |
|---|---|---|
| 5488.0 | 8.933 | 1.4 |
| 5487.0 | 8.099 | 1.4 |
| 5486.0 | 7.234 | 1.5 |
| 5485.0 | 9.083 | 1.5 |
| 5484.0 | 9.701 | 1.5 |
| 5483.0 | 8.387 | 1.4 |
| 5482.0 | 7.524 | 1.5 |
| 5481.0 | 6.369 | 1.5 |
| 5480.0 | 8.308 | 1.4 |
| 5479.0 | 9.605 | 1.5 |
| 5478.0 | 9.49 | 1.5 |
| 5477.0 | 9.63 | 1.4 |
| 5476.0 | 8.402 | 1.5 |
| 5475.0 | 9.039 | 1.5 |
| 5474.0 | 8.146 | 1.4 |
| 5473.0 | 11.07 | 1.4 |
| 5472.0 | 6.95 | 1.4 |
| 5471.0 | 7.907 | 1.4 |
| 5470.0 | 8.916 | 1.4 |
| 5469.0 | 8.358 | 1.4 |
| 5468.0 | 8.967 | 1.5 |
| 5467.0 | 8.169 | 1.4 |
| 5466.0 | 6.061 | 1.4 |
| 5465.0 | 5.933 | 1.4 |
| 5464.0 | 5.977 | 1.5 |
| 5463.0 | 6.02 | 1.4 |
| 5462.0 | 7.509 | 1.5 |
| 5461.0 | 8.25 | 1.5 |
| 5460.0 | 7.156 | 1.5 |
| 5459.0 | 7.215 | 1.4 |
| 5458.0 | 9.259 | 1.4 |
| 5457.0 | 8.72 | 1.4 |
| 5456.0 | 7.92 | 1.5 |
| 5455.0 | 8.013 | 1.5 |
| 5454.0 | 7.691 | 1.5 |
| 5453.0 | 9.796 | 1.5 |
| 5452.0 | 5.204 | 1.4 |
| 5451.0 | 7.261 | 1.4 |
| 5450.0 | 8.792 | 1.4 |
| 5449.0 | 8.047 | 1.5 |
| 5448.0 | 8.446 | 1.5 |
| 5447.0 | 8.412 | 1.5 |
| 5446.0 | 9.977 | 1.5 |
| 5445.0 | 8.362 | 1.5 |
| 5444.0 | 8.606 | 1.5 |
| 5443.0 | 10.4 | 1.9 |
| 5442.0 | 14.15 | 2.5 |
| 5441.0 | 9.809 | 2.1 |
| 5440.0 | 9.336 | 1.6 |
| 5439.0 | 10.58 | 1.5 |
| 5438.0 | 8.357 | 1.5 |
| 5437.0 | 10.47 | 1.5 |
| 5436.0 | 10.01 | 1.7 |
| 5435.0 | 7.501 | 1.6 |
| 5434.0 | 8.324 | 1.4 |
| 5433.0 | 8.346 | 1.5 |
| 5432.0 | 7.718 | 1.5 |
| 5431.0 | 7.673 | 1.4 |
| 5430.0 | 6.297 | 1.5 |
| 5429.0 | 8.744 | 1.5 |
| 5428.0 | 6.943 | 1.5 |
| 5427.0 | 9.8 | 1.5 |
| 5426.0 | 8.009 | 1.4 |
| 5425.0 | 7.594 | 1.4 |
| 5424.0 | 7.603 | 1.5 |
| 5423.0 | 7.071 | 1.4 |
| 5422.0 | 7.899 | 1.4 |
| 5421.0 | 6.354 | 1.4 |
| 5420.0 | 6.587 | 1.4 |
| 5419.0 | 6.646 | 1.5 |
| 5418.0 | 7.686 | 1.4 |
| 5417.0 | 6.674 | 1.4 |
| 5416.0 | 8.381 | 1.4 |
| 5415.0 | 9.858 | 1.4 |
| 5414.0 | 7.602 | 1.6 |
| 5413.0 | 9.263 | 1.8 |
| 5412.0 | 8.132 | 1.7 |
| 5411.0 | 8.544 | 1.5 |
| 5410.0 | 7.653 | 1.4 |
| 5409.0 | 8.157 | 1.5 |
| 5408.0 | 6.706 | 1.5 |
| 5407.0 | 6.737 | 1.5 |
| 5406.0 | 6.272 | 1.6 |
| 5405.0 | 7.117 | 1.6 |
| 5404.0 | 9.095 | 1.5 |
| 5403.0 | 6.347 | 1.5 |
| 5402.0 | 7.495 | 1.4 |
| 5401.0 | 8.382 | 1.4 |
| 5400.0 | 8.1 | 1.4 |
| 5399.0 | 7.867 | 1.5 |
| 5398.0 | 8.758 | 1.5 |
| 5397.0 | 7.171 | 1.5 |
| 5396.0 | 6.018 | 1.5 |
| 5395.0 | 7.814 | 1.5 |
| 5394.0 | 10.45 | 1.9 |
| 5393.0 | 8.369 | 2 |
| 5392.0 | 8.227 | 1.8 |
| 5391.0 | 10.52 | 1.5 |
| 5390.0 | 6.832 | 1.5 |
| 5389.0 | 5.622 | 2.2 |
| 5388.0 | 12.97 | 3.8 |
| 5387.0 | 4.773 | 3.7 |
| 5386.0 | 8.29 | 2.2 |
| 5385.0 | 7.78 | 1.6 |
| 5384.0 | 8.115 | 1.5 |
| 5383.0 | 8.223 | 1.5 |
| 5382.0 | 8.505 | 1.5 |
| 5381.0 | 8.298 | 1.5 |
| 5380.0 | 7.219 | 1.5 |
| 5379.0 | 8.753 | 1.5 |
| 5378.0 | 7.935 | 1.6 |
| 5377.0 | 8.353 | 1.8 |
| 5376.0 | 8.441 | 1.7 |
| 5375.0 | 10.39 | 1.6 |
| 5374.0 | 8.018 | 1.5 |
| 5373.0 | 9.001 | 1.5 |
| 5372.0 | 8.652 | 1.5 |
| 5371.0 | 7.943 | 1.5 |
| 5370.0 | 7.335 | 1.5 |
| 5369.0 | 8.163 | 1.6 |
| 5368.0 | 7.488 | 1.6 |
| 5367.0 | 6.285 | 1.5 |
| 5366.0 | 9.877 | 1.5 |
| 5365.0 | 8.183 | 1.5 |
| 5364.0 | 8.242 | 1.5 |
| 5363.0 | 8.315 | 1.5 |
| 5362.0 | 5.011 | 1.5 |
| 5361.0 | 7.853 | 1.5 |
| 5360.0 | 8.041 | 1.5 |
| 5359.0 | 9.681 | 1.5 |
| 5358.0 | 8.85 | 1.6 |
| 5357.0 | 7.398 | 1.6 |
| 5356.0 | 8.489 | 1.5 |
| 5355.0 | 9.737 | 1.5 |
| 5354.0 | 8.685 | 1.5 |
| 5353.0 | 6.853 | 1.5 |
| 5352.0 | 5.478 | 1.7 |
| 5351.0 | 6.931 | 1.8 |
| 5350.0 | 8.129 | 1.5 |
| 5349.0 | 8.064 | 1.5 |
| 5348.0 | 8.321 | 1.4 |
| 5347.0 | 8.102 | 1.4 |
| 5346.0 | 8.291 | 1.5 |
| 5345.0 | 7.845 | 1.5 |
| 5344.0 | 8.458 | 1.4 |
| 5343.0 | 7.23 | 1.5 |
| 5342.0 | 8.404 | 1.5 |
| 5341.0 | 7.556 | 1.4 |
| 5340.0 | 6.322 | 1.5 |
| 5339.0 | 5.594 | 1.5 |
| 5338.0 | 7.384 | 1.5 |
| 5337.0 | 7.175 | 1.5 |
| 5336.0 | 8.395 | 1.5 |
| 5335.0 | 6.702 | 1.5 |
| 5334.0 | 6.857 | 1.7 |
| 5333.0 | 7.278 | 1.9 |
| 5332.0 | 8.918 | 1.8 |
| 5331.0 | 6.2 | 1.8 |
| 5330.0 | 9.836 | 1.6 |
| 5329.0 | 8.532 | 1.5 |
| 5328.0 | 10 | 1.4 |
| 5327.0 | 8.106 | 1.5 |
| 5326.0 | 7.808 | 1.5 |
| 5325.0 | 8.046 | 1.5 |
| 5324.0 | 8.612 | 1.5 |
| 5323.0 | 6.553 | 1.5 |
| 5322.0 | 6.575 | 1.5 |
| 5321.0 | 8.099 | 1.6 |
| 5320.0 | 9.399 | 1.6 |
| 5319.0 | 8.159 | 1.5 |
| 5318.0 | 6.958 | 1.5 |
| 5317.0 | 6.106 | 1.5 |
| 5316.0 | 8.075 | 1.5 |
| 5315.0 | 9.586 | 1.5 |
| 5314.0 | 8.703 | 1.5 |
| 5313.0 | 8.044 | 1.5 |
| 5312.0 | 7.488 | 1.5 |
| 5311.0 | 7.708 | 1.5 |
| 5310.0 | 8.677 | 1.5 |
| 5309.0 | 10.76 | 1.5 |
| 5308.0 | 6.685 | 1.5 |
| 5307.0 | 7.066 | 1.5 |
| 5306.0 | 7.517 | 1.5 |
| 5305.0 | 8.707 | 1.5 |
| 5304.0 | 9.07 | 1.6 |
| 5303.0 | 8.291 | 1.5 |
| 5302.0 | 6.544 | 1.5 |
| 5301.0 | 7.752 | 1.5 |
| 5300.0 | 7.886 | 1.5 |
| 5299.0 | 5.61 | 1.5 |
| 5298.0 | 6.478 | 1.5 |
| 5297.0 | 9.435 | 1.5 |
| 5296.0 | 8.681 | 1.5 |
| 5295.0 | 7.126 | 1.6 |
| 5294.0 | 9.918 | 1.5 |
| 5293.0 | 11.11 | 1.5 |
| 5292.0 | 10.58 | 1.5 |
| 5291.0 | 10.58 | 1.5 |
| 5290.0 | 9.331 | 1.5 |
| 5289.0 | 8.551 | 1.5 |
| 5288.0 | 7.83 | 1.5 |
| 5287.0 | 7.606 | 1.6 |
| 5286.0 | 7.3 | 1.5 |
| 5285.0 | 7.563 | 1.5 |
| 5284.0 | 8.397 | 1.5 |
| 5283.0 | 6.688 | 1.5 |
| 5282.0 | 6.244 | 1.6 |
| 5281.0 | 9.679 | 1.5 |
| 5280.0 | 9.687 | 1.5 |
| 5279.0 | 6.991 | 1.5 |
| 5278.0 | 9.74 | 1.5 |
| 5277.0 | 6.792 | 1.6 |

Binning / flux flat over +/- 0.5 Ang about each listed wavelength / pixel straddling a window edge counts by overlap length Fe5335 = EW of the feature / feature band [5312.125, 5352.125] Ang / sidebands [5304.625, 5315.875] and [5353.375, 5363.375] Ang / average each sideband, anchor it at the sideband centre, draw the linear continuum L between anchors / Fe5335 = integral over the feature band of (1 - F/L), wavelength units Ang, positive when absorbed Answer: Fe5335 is 2.1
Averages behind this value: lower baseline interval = 8.26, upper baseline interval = 8.19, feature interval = 7.79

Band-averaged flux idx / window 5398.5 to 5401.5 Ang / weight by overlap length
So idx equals 8.12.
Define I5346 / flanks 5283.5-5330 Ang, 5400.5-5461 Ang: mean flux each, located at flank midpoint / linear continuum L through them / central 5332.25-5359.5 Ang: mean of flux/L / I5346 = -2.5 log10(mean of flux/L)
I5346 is 0.067 mag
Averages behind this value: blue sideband 8.23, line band 7.72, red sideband 8.19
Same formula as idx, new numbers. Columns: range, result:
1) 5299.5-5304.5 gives 7.91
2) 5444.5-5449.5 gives 8.65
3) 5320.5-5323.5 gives 7.08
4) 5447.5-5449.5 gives 8.25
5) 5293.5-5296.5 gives 8.57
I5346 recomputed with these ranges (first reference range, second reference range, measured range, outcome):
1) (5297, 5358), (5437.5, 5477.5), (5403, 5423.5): 0.09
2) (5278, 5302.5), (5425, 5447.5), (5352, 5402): 0.07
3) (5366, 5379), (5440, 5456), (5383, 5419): 0.07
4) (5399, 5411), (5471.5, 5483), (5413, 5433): 0.01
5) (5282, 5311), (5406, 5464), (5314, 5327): 0.05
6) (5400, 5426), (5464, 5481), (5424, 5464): -0.06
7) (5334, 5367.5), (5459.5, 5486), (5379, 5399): -0.04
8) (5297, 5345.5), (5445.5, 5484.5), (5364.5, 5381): -0.05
